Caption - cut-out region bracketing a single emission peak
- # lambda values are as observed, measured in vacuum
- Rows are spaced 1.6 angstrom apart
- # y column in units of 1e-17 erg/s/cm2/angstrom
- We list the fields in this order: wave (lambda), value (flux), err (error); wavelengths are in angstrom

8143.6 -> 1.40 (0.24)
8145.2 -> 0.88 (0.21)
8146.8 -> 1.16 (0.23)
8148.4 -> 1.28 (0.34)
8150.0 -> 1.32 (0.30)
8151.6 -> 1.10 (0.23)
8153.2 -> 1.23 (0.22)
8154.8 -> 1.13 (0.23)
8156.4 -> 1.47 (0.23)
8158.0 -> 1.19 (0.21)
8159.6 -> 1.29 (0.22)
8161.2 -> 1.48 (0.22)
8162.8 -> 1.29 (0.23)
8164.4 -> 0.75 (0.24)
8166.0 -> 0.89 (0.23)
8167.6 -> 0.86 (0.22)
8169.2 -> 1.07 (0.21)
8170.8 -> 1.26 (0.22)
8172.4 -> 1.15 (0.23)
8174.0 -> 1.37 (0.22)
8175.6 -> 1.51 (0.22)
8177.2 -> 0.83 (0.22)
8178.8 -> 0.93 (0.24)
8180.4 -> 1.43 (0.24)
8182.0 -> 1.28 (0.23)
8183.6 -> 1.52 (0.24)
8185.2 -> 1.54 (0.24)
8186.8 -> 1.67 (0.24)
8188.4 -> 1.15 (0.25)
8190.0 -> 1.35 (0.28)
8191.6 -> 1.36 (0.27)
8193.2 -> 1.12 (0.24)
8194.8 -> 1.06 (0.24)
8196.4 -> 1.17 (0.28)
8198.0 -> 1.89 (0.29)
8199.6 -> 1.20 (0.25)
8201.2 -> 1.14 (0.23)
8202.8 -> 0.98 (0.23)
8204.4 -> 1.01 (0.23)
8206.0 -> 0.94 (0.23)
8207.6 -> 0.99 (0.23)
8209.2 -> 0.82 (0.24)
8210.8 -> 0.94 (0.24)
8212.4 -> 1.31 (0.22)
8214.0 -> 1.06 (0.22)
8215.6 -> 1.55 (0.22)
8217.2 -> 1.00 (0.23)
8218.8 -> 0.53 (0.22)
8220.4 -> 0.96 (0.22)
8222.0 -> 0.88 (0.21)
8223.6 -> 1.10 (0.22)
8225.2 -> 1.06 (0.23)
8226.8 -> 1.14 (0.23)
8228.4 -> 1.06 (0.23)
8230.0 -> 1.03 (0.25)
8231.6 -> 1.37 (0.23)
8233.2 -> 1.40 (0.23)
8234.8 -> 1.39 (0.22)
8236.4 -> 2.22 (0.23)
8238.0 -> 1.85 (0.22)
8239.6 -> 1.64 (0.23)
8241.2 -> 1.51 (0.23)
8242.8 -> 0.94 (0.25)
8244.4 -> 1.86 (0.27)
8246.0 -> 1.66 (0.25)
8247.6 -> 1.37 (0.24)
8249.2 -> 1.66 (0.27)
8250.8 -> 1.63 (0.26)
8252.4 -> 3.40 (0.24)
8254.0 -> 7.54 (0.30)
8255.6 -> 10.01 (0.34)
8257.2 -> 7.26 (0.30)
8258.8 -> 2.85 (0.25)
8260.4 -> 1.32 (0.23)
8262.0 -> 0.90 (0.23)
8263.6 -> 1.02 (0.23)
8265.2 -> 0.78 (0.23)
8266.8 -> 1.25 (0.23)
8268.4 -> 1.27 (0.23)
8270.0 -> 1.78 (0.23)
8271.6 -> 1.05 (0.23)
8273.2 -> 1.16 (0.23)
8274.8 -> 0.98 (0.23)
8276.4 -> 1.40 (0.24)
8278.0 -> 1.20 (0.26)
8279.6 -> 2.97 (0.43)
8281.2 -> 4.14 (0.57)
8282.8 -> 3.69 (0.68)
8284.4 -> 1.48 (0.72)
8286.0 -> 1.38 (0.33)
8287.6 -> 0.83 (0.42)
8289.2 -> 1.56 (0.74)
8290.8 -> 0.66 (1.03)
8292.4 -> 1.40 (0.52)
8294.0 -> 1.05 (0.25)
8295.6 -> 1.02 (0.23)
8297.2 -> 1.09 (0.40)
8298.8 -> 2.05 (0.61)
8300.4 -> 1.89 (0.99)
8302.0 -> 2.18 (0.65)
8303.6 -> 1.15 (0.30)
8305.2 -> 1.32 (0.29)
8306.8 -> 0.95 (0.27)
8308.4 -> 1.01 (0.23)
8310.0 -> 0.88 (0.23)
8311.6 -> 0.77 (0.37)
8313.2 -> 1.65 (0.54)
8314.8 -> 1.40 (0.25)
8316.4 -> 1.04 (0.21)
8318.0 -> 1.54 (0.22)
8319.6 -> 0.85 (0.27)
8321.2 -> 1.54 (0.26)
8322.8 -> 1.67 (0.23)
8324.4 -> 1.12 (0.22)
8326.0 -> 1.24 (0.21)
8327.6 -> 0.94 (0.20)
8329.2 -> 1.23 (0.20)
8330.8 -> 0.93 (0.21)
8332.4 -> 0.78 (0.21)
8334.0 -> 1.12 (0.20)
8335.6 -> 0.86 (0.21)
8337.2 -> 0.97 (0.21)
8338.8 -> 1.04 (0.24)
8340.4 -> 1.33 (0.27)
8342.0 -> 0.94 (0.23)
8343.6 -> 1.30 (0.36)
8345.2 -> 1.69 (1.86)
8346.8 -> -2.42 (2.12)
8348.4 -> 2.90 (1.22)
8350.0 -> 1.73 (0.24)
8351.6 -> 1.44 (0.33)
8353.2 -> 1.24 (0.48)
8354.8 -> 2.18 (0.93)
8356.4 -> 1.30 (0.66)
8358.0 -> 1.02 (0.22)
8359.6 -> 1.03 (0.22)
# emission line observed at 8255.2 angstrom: H-alpha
